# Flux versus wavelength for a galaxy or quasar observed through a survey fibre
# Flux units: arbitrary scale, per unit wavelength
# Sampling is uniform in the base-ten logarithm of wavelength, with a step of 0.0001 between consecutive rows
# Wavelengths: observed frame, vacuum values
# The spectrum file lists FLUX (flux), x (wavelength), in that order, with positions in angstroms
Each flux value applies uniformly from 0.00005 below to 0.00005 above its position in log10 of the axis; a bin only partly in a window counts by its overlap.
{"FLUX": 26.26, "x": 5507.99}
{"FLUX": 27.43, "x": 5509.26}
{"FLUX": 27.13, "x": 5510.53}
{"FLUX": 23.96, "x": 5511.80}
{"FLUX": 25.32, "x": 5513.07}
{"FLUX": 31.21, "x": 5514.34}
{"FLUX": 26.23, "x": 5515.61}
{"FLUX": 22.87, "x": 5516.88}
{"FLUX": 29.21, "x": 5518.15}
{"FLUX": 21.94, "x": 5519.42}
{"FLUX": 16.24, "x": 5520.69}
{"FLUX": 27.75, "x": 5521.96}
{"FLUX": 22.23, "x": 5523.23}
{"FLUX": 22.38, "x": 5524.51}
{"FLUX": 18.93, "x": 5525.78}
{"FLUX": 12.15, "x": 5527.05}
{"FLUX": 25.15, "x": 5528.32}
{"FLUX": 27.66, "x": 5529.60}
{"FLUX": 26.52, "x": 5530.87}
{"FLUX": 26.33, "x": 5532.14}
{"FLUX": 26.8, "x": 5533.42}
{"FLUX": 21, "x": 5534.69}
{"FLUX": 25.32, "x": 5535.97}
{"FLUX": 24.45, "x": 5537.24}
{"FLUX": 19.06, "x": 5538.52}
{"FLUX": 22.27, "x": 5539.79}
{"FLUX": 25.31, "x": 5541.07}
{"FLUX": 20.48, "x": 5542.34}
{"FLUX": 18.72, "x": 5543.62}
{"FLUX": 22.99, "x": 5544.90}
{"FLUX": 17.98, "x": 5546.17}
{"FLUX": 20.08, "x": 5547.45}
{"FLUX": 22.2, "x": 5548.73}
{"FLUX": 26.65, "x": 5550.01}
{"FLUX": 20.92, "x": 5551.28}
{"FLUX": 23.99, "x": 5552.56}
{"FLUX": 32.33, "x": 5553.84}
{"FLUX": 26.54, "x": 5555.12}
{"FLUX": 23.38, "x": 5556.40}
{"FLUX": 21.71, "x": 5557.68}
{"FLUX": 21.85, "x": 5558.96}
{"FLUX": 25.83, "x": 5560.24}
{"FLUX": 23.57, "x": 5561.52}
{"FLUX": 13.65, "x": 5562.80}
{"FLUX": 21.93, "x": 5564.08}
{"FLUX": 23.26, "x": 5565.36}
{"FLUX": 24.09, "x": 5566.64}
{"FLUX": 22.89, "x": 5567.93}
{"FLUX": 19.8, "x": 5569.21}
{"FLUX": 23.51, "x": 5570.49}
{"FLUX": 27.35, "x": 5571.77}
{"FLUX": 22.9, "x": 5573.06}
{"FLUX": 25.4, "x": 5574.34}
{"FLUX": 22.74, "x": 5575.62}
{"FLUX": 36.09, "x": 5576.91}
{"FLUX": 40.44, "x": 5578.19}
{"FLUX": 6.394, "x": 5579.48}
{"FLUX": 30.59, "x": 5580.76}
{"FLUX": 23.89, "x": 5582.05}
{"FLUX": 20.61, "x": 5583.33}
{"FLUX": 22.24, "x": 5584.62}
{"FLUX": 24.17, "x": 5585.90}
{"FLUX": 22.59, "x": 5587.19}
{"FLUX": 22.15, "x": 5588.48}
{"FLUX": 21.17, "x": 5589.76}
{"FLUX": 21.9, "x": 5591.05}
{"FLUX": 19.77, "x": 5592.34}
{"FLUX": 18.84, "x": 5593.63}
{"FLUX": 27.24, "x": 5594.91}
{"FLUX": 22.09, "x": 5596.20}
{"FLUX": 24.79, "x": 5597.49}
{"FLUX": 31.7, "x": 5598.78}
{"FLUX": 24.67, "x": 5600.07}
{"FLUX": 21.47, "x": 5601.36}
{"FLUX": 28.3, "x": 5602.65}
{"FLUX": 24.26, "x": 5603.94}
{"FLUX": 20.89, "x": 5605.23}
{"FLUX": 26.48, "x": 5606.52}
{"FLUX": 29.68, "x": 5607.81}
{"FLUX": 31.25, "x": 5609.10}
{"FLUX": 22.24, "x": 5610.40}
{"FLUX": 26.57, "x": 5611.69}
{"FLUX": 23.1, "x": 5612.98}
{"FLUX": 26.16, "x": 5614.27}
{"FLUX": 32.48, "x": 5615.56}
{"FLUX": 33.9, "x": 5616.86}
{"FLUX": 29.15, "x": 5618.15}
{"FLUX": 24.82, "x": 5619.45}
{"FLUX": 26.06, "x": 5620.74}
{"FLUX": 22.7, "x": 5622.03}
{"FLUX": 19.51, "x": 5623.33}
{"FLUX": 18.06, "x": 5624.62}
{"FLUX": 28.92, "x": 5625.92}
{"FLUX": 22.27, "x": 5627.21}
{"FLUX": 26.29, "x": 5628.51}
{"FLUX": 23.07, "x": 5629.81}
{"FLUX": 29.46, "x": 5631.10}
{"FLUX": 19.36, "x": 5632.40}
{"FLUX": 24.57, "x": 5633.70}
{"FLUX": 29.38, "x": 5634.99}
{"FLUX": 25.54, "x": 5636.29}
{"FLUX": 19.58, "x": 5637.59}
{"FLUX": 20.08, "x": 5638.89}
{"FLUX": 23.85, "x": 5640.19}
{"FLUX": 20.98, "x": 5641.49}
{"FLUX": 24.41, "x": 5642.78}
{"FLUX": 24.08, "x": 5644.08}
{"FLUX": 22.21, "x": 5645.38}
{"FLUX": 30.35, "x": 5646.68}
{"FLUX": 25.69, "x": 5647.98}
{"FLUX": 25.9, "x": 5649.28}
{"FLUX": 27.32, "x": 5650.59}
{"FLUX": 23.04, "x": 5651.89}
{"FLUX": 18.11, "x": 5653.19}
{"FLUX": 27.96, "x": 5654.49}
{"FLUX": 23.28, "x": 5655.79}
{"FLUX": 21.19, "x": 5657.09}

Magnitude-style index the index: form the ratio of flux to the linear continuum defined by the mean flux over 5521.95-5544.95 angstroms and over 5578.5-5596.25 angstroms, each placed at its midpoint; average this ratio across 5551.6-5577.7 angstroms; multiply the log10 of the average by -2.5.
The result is -0.09 mag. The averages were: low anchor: 22.8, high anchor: 22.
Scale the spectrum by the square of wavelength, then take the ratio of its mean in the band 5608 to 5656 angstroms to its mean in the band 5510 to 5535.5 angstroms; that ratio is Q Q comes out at 1.08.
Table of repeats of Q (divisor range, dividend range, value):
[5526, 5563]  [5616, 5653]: 1.11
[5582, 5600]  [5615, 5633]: 1.11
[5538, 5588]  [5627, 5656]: 1.07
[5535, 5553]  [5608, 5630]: 1.20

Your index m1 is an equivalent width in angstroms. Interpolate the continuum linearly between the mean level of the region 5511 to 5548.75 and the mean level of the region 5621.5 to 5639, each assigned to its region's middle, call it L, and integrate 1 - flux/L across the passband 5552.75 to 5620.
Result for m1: -3.8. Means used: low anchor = 23.1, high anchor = 23.6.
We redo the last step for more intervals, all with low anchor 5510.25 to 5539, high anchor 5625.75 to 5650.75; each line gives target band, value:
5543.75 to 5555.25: 0.3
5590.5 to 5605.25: 0.2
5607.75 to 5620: -1.7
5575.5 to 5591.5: -0.1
